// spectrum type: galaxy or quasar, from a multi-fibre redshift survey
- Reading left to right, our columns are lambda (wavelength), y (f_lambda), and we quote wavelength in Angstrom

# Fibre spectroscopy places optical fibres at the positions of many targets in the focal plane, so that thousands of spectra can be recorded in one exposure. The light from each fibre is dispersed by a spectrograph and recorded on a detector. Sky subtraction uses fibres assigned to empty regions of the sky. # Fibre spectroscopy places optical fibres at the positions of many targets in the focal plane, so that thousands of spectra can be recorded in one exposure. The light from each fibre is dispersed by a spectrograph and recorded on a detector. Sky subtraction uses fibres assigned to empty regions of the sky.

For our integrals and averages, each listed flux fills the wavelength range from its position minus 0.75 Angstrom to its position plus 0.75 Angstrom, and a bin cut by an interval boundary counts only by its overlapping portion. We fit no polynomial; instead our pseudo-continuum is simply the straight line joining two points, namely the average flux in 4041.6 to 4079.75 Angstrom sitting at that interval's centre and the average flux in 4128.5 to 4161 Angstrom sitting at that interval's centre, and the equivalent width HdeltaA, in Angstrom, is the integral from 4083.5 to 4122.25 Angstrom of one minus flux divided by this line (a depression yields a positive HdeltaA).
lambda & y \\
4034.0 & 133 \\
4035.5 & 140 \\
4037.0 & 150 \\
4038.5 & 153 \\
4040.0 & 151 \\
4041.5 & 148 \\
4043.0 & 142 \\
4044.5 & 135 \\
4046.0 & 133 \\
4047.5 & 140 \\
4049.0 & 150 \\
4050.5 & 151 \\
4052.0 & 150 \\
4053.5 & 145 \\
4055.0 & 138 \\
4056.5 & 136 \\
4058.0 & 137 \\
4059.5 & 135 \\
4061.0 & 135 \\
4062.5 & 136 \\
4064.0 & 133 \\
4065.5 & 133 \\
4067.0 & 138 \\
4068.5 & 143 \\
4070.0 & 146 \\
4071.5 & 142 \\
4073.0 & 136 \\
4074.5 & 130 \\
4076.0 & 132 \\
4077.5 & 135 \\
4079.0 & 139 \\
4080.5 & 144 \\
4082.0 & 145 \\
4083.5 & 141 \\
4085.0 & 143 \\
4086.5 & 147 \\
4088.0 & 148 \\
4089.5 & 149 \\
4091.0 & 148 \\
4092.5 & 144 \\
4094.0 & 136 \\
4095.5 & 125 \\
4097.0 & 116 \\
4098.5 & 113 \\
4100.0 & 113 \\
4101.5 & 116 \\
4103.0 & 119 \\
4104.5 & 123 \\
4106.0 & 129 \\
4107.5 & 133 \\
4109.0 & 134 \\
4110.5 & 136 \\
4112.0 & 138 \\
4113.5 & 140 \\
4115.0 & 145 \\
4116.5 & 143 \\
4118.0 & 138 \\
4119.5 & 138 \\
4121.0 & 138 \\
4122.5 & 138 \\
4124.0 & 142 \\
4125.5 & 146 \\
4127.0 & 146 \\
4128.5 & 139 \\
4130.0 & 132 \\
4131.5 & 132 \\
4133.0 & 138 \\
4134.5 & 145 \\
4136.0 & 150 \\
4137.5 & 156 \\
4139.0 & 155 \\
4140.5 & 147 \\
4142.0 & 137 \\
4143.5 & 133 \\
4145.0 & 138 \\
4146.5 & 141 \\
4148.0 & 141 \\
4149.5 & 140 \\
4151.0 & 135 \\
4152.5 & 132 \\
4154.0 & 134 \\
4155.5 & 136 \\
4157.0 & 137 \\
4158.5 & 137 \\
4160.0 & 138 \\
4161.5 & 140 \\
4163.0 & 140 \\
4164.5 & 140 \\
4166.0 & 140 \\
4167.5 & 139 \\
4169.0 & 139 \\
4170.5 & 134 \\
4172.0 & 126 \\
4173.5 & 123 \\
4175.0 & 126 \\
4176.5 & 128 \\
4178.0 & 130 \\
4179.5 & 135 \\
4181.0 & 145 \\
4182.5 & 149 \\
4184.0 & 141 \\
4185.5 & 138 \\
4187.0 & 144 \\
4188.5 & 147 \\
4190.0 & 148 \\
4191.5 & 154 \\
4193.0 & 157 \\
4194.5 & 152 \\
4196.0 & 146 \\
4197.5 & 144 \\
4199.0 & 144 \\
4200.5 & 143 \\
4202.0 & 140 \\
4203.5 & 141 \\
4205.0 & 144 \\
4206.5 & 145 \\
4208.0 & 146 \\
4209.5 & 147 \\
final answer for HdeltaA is 1.41 Angstrom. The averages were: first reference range 139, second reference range 140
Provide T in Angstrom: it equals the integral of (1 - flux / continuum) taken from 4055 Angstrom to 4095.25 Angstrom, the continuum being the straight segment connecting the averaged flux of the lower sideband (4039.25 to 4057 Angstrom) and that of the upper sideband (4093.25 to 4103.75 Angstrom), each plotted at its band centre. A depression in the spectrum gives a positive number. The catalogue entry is -2.81 Angstrom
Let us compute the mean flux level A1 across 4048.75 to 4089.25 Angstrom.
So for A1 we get 140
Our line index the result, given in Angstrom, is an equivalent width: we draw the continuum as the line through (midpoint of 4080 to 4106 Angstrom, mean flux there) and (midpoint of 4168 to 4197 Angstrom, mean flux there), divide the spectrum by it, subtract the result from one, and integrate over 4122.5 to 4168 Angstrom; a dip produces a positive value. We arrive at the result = -0.96 Angstrom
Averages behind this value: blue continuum 133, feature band 140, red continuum 140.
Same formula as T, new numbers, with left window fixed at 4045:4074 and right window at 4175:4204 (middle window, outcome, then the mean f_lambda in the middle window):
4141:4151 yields 0.3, 138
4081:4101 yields 0.7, 136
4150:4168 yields 0.6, 137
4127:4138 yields 0.0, 142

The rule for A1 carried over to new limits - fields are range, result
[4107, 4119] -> 138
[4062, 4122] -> 136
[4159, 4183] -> 136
